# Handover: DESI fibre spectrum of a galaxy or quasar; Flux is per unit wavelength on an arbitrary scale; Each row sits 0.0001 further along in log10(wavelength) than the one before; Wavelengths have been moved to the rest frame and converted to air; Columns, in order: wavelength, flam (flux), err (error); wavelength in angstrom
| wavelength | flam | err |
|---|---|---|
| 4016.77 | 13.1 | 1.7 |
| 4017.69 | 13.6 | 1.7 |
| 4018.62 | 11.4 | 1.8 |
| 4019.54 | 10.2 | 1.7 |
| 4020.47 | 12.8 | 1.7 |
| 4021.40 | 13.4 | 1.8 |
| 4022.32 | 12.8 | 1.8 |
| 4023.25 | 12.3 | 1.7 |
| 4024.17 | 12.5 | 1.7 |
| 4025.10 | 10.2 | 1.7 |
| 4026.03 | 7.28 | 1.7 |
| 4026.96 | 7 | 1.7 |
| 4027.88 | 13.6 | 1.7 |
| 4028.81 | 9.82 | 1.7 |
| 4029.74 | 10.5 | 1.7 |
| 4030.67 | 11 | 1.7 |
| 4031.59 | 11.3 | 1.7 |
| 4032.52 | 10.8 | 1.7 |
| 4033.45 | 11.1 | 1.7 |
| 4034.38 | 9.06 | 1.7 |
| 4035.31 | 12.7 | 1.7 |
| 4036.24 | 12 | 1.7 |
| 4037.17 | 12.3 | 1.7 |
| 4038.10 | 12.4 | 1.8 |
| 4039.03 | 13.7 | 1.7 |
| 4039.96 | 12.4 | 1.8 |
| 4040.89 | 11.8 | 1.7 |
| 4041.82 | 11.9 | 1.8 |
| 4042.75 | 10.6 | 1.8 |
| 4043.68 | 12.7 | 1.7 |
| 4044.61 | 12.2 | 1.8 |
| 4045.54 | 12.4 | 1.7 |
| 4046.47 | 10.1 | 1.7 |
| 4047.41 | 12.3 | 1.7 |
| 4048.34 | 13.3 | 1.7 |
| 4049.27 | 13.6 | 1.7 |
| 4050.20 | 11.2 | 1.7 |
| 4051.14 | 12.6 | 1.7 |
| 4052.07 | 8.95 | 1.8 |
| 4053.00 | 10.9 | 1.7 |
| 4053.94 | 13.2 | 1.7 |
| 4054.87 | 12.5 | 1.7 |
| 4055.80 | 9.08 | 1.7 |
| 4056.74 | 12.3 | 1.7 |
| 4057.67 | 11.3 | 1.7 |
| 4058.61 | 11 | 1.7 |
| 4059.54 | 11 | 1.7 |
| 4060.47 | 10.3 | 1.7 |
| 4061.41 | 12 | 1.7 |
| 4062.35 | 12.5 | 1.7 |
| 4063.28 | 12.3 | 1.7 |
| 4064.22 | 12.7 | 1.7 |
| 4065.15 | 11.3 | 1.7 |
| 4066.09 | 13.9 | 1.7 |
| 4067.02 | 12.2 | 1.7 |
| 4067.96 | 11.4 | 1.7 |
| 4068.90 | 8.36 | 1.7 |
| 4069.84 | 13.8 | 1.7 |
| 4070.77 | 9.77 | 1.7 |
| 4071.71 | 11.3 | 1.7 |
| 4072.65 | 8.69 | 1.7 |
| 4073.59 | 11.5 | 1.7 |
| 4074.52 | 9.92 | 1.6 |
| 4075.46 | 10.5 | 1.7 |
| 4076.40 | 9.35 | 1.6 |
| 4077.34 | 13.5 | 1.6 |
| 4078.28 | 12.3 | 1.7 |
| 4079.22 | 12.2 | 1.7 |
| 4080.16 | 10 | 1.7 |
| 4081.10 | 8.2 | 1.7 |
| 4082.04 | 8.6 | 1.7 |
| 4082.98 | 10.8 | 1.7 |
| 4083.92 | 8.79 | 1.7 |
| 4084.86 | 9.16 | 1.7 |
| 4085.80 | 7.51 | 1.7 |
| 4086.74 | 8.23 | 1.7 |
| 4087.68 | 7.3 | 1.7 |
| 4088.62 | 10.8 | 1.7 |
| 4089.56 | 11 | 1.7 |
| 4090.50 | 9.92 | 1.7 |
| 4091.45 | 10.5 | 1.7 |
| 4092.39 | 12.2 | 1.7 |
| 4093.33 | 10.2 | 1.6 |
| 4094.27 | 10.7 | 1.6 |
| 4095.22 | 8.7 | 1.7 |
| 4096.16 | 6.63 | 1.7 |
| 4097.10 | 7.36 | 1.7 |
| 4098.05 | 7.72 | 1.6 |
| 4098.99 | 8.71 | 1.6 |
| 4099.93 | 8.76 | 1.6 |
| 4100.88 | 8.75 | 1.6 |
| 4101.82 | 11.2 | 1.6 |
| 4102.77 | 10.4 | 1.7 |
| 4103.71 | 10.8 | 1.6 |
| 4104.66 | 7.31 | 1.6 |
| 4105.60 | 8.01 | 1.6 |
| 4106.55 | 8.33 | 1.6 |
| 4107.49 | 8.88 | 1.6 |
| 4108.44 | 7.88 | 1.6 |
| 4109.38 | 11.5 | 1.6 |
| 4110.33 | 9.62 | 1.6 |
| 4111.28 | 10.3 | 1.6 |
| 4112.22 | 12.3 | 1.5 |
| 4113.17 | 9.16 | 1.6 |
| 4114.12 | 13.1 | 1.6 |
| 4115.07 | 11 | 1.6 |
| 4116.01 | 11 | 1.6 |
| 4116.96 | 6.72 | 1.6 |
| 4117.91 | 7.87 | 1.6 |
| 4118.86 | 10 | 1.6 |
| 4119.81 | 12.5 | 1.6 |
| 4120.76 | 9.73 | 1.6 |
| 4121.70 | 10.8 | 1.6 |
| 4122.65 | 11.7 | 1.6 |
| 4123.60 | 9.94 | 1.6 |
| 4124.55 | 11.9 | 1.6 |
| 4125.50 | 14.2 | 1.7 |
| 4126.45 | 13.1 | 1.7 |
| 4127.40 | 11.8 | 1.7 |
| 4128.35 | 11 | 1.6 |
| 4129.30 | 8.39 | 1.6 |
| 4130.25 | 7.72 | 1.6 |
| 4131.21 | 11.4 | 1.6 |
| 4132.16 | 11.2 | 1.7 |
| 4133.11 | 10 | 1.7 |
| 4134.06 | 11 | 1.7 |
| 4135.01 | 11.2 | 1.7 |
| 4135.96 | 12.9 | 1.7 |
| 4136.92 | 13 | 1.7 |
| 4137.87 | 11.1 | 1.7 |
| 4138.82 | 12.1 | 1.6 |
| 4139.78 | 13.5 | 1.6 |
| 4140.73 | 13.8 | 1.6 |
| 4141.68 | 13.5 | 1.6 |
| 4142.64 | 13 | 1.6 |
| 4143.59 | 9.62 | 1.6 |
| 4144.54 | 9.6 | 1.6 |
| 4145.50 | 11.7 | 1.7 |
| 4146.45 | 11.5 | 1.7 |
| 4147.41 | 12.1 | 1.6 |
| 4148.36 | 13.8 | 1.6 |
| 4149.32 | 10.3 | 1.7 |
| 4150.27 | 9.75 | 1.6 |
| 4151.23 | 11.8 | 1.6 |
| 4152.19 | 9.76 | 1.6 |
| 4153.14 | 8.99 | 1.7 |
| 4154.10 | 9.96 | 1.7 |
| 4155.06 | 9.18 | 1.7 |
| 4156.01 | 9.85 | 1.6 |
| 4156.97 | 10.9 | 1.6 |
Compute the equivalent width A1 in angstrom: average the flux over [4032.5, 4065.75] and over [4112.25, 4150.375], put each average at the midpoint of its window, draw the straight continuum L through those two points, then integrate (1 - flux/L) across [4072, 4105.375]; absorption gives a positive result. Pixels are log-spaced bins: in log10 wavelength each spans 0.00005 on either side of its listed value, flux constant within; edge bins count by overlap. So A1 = 5.3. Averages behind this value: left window 11.8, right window 11.2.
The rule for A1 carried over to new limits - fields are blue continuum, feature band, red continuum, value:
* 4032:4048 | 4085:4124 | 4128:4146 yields 6.3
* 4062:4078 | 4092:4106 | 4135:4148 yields 3.0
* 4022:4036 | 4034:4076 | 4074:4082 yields -3.5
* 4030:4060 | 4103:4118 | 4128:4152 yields 2.4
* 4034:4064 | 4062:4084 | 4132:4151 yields 1.4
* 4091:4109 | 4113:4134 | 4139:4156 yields -1.0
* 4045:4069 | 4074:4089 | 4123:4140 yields 2.3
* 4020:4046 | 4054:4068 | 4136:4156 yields -0.3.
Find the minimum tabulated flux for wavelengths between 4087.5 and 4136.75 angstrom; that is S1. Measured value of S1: 6.63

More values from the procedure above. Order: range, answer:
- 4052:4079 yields 8.36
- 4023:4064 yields 7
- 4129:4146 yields 7.72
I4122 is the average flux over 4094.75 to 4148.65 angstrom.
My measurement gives 10.5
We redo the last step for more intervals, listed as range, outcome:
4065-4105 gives 10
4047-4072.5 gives 11.6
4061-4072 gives 11.8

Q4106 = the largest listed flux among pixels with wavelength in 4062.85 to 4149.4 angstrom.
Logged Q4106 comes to 14.2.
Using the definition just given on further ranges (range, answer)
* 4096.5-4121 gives 13.1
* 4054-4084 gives 13.9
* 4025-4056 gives 13.7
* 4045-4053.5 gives 13.6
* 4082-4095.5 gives 12.2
